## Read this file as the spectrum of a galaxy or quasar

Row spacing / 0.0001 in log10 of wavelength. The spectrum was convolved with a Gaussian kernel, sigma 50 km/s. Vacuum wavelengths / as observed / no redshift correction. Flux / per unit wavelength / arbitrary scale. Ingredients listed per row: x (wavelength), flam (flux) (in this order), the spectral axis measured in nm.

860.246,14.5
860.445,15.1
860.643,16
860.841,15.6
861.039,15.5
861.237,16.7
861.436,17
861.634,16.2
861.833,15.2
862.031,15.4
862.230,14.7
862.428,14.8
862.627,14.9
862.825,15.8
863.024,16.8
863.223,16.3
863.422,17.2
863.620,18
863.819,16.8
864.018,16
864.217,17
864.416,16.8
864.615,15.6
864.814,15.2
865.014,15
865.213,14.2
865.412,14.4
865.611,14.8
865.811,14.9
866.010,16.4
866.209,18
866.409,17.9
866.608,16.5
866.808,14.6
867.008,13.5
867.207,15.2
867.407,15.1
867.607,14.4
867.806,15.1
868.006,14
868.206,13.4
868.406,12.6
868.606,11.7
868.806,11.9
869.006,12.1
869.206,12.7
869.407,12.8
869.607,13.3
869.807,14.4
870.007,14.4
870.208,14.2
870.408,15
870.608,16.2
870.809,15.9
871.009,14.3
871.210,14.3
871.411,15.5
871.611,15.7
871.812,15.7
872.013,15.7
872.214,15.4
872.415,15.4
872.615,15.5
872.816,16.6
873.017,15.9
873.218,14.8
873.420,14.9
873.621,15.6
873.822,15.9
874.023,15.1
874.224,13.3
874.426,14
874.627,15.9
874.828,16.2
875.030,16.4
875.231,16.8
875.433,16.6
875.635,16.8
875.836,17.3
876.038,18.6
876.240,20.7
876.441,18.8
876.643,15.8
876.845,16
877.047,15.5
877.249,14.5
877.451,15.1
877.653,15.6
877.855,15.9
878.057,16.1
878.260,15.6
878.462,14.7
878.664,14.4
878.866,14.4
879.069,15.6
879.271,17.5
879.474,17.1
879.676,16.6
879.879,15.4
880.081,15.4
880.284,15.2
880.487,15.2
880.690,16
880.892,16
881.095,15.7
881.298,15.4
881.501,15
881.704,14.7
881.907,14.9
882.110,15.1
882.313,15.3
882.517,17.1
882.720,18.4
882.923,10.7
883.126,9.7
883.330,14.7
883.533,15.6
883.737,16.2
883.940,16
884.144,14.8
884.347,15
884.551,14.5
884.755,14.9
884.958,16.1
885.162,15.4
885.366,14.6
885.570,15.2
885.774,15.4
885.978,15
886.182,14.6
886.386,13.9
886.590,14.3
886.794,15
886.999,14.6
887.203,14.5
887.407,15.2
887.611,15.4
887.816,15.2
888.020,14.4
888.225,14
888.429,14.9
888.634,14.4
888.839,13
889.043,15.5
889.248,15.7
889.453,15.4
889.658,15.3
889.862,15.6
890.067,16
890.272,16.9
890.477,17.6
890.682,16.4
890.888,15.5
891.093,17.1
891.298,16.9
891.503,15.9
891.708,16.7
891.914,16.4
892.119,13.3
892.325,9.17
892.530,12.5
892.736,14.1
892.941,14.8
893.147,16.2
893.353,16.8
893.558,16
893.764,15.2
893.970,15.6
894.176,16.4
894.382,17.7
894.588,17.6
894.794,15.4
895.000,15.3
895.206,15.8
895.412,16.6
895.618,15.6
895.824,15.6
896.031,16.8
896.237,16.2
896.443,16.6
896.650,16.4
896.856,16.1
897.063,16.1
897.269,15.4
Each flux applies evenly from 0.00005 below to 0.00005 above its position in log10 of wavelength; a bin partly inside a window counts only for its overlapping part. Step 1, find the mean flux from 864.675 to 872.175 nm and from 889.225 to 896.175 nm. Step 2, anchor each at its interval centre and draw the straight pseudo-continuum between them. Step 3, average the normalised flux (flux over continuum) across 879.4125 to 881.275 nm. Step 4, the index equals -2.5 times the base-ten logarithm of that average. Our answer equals -0.045 mag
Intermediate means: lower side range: 14.6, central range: 15.8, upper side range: 15.7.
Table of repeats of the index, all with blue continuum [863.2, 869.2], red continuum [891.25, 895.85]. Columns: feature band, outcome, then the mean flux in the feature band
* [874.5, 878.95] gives -0.071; 16.3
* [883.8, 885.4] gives 0.008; 15.2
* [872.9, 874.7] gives 0.011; 15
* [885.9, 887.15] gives 0.058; 14.6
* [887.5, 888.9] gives 0.063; 14.5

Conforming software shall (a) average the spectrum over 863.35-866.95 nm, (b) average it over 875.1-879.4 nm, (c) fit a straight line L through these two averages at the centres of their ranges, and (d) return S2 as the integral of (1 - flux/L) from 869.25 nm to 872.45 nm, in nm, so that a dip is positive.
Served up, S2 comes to 0.262 nm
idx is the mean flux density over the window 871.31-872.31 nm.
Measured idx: 15.6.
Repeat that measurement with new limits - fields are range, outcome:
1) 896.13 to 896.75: 16.4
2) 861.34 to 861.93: 16.1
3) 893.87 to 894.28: 16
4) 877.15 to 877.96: 15.3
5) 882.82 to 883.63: 12.7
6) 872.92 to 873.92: 15.4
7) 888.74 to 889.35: 14.8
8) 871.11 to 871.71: 15.2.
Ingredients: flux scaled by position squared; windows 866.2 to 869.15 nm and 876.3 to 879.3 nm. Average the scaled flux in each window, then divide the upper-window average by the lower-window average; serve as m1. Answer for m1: 1.1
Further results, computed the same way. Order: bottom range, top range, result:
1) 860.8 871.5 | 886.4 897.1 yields 1.09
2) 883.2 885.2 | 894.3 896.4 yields 1.09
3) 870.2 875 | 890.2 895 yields 1.07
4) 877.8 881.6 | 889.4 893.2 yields 1.01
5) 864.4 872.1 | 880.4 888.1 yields 1.06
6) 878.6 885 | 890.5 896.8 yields 1.06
